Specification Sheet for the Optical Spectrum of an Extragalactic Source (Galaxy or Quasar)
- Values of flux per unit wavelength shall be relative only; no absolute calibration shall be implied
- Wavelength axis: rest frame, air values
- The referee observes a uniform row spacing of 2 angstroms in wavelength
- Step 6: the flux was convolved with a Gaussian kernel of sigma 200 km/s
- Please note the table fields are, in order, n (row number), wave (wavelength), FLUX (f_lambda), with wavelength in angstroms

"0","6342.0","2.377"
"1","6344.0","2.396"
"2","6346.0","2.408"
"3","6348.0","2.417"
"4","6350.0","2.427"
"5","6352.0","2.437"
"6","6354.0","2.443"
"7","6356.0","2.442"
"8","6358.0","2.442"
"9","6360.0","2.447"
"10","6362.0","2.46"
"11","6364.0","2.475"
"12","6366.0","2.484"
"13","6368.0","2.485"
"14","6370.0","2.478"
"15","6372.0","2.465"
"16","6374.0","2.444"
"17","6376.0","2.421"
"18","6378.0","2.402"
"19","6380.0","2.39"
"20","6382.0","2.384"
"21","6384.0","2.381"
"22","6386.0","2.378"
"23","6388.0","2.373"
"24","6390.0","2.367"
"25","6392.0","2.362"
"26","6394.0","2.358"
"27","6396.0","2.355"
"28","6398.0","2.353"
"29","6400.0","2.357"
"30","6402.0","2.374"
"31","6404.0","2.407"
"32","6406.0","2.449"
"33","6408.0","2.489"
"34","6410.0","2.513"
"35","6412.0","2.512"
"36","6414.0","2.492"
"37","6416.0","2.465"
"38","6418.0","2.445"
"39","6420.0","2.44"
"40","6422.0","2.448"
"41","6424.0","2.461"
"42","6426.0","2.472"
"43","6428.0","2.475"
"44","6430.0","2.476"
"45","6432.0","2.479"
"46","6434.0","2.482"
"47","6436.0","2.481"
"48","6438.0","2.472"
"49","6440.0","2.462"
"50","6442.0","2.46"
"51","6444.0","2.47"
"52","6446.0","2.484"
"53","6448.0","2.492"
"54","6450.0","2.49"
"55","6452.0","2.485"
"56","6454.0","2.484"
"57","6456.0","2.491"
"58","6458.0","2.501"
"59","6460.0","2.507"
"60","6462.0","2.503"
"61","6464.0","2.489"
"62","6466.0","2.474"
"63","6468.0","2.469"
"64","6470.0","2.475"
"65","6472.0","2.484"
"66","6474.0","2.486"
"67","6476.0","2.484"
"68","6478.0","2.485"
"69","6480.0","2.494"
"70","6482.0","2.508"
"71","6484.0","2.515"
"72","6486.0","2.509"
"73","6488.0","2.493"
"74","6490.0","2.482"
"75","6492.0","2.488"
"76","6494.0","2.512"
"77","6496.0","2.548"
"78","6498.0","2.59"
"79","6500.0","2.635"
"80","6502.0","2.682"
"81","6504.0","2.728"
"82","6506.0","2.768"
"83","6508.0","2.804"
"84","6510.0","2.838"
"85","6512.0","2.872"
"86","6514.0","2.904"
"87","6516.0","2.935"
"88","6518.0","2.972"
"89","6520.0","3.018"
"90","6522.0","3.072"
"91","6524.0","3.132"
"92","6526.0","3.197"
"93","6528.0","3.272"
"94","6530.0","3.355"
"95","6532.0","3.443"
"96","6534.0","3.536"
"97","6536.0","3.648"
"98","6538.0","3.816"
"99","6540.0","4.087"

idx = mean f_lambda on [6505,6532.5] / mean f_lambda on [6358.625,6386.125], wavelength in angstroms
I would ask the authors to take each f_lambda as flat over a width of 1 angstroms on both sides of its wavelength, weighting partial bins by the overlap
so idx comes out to 1.2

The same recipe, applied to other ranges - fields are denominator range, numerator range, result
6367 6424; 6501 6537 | 1.27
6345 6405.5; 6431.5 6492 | 1.03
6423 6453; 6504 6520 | 1.16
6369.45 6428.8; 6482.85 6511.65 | 1.08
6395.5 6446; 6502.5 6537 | 1.26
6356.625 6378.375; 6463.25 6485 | 1.01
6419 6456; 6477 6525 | 1.09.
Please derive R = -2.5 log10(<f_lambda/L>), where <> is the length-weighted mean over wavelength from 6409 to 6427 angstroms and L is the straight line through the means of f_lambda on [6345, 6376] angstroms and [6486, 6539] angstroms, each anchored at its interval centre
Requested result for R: 0.07 mag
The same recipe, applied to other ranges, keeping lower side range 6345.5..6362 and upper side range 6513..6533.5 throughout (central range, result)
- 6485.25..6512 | 0.16 mag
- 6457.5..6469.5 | 0.16 mag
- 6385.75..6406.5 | 0.10 mag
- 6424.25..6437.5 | 0.12 mag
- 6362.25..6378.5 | 0.02 mag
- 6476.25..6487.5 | 0.19 mag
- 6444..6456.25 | 0.14 mag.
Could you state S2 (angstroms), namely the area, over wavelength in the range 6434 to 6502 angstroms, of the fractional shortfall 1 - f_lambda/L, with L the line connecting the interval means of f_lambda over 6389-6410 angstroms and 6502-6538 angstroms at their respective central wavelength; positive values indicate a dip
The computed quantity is 7.1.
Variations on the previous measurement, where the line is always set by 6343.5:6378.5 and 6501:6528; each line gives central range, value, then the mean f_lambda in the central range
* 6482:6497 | 1.8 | 2.51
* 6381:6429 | 3.0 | 2.42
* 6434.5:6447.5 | 1.1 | 2.47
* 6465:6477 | 1.3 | 2.48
